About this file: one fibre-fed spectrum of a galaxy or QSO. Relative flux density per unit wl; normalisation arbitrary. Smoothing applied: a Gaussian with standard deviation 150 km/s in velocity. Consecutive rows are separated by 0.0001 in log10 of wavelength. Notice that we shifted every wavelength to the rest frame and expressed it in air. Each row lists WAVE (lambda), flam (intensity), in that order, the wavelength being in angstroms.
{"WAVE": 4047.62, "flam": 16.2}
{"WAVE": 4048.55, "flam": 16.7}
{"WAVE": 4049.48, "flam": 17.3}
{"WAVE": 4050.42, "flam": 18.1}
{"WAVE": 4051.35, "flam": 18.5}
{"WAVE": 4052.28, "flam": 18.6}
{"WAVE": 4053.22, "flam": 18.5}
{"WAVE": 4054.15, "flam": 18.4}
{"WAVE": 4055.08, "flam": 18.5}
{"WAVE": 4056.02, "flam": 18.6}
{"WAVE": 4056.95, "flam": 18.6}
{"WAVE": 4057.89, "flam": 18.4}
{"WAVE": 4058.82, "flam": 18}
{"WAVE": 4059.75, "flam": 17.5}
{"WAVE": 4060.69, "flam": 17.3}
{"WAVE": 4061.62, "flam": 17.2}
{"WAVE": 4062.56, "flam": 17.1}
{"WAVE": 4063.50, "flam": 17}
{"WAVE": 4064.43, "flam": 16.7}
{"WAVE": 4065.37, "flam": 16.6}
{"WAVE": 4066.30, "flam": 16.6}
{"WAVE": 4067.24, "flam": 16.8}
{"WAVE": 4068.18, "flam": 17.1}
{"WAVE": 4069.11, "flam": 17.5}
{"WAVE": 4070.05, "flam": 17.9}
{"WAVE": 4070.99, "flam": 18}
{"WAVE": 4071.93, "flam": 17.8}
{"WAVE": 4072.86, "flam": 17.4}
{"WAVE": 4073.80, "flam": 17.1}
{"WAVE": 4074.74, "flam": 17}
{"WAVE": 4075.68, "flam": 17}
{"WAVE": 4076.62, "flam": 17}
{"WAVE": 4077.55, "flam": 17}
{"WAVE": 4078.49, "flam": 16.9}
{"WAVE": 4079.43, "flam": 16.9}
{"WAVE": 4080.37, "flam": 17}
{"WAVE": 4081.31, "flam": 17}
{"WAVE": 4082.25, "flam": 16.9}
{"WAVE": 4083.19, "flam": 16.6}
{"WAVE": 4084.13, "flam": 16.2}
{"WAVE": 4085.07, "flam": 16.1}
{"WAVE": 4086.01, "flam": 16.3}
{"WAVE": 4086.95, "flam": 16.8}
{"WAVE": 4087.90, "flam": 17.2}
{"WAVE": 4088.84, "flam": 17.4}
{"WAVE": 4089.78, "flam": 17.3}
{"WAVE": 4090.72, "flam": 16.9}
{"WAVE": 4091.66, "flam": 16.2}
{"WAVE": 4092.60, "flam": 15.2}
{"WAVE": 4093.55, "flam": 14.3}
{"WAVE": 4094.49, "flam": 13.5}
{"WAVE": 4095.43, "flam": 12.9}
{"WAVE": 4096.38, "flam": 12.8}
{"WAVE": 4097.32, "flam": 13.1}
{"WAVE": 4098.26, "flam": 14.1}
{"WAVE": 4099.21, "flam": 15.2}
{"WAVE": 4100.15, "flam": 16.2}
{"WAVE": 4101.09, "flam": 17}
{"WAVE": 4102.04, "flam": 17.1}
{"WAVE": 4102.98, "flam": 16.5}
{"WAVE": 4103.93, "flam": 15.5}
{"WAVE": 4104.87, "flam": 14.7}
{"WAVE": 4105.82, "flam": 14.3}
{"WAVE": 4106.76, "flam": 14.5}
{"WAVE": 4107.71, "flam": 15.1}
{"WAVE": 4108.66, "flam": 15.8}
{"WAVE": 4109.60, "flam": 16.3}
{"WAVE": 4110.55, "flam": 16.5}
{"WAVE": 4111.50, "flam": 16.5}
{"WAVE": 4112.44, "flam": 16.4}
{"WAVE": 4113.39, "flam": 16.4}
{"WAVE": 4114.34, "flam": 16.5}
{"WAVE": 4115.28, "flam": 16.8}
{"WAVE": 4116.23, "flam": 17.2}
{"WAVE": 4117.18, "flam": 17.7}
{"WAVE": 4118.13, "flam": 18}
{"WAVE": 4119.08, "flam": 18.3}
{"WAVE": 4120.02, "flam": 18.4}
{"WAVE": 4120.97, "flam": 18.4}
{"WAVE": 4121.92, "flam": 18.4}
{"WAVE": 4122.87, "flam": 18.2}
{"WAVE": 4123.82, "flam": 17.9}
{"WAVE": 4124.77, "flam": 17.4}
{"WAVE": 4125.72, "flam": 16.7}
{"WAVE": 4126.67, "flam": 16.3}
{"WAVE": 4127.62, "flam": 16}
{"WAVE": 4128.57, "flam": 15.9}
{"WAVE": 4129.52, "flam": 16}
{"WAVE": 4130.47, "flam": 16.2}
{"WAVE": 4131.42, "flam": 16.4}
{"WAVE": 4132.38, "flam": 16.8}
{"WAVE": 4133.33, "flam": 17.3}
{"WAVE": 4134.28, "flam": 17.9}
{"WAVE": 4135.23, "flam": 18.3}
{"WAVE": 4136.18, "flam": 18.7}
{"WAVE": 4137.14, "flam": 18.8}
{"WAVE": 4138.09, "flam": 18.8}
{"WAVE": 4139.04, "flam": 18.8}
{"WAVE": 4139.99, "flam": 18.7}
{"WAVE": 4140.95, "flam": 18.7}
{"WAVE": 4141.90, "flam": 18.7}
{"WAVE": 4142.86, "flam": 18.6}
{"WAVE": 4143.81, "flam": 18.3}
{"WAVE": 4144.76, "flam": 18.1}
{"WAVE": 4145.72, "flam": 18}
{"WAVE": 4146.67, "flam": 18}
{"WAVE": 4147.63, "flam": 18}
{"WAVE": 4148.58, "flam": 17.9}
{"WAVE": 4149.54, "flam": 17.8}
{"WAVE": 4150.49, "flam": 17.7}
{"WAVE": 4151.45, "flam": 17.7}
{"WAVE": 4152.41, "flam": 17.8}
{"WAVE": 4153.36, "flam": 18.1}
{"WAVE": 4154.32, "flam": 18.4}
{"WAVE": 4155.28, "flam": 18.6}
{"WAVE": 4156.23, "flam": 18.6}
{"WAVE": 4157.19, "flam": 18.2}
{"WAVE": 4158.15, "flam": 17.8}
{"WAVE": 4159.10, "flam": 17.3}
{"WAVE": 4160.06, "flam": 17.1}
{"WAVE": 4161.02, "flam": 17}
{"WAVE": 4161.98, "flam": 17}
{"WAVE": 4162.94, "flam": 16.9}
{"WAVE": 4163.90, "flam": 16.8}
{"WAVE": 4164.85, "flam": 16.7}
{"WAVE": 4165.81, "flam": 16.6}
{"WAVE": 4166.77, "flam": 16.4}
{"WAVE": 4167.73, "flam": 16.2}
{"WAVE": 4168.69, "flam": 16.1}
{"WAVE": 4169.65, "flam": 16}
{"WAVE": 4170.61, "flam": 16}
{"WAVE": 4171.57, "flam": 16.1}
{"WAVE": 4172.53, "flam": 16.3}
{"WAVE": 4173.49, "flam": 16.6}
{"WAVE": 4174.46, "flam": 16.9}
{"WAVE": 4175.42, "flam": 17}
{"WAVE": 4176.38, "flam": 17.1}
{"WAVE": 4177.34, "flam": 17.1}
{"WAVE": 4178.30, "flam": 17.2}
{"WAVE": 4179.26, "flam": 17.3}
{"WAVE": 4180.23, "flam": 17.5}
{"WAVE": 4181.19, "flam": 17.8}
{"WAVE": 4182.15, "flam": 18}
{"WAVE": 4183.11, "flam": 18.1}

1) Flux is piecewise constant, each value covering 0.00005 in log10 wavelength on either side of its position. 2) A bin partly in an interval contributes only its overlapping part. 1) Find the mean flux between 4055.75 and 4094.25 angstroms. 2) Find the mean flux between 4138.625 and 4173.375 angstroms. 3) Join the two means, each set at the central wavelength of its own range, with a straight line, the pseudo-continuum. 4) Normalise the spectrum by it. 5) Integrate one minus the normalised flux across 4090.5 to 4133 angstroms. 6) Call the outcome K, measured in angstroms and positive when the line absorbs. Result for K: 2.70 angstroms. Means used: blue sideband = 17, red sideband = 17.5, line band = 16.1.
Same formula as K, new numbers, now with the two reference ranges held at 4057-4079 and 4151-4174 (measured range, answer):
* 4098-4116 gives 1.4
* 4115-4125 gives -0.4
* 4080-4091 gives 0.3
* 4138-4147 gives -0.7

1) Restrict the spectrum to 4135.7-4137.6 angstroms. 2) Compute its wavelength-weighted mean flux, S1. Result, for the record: 18.7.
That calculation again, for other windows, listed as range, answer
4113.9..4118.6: 17.2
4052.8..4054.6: 18.5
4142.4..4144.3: 18.5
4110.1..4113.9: 16.4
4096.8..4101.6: 15.1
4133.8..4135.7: 18.1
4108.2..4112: 16.3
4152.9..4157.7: 18.4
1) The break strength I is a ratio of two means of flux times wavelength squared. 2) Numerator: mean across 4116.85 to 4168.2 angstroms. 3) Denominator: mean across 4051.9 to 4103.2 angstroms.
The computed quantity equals 1.1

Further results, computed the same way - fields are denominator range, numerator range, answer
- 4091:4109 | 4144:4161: 1.23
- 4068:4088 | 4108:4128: 1.03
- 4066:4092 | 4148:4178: 1.05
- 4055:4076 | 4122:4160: 1.06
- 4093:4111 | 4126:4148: 1.20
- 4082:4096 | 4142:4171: 1.13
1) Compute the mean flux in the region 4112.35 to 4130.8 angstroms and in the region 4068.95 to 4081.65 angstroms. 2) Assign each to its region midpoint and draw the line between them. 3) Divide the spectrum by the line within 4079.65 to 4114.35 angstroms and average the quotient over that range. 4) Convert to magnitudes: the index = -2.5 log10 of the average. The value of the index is 0.09 mag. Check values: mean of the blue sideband 17.2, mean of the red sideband 17.2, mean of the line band 15.8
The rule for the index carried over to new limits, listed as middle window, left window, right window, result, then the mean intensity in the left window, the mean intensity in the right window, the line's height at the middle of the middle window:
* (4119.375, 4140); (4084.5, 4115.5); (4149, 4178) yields -0.08 mag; 15.7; 17.1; 16.4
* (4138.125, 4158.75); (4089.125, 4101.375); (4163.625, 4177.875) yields -0.14 mag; 15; 16.5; 16.1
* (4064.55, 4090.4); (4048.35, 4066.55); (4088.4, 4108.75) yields -0.03 mag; 17.7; 15.2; 16.5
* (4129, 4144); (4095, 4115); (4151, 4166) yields -0.08 mag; 15.4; 17.6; 16.7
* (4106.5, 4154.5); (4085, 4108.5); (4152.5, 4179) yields -0.08 mag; 15.4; 17.1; 16.2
